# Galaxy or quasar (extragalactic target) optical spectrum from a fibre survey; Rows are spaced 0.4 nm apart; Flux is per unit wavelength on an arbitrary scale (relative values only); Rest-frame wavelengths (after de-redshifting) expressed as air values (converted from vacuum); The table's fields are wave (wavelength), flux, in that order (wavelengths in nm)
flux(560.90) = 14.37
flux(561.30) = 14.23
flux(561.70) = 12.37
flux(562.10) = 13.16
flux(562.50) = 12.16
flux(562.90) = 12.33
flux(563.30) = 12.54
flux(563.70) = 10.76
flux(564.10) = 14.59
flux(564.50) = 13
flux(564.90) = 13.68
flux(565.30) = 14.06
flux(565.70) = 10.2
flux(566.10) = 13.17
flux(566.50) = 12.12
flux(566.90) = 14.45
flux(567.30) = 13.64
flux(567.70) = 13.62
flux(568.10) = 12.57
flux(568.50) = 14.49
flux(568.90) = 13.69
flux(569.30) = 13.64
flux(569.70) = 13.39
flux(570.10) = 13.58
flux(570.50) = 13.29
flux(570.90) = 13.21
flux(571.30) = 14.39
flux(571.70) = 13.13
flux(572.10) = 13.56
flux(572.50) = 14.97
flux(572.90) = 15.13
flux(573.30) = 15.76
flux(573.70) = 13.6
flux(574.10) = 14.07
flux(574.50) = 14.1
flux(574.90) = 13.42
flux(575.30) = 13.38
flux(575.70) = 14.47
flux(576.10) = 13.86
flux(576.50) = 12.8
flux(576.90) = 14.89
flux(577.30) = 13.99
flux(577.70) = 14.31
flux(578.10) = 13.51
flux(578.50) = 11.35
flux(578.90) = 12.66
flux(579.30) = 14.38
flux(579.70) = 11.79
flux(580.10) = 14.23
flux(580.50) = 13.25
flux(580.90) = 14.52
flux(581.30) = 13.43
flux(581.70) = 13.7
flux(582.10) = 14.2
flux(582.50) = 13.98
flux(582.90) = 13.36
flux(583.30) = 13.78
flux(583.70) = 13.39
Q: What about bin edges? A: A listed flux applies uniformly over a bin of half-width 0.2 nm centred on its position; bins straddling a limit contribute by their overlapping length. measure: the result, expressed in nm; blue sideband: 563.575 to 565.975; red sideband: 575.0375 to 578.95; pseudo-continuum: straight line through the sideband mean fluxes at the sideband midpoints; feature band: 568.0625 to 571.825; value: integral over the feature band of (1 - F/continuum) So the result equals -0.14 nm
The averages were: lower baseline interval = 12.8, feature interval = 13.6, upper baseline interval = 13.6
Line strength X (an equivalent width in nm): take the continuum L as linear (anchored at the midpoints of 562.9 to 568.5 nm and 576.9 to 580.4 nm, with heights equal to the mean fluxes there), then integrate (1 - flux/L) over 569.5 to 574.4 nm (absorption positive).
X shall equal -0.31 nm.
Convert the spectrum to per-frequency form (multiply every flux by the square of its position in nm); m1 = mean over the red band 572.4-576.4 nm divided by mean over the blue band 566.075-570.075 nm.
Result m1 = 1.08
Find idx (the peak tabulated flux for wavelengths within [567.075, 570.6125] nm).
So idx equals 14.49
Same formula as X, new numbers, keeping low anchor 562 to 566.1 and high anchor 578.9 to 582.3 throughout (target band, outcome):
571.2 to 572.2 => -0.040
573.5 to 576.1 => -0.108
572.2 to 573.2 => -0.137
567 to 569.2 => -0.127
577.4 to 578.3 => -0.030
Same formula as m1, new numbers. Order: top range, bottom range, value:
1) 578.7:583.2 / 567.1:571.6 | 1.04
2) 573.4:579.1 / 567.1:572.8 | 1.02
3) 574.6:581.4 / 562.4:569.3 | 1.08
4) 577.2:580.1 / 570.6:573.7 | 0.95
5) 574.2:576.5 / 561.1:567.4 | 1.11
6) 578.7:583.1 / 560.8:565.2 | 1.11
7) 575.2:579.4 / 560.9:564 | 1.13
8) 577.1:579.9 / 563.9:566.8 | 1.06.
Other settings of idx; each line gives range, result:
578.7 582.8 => 14.52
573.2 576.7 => 15.76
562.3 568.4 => 14.59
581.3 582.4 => 14.2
